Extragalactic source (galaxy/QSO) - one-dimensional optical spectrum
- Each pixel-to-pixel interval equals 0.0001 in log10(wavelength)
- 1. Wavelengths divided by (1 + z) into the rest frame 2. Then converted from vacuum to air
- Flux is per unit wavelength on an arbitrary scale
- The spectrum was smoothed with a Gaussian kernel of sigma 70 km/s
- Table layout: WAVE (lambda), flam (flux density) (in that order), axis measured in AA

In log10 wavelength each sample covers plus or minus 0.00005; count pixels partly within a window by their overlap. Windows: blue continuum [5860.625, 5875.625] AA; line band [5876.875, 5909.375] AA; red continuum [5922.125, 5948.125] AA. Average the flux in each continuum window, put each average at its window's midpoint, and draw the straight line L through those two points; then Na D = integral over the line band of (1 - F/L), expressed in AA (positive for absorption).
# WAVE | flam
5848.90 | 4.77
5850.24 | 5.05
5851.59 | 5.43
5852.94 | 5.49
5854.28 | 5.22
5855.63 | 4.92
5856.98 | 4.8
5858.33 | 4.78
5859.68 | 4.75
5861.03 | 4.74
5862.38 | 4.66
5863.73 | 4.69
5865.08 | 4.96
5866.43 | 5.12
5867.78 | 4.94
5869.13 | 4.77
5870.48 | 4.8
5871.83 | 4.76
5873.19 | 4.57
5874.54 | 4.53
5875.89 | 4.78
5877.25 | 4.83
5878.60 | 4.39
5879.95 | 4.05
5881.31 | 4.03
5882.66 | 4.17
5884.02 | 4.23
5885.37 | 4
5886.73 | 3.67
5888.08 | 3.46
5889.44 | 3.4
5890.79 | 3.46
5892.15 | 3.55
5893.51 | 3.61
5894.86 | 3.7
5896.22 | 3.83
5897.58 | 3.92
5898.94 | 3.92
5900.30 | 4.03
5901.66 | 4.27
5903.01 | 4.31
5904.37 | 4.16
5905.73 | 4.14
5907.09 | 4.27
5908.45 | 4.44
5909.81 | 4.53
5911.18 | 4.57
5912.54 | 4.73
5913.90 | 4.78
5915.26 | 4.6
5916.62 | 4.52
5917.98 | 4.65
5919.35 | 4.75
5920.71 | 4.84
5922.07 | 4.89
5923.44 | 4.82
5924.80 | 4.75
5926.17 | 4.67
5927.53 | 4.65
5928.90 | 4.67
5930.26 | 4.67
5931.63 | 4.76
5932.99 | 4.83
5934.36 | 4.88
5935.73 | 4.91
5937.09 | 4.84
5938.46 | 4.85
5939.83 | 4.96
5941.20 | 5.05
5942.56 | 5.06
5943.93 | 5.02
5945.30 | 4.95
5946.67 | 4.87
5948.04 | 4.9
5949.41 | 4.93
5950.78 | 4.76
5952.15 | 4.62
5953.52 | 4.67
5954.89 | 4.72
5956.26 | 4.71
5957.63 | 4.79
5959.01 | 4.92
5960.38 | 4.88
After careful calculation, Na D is 5.5 AA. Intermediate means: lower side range 4.78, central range 3.99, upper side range 4.85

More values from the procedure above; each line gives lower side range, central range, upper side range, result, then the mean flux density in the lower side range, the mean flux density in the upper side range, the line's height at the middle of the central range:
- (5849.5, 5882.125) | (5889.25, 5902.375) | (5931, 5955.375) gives 2.8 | 4.79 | 4.87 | 4.82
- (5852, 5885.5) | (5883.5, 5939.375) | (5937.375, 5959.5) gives 5.0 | 4.7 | 4.86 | 4.78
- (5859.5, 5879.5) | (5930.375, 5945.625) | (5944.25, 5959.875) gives -0.4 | 4.75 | 4.81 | 4.8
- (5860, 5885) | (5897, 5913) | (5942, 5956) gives 1.5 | 4.61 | 4.84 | 4.71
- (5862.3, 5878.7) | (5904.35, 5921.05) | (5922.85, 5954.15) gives 0.9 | 4.77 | 4.83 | 4.81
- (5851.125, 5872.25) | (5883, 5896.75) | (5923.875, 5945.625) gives 3.4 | 4.93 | 4.84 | 4.89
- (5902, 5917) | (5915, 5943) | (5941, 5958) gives -0.9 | 4.46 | 4.85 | 4.65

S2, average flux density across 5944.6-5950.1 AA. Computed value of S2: 4.91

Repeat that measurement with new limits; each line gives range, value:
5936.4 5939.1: 4.85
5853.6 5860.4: 4.9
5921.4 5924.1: 4.84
